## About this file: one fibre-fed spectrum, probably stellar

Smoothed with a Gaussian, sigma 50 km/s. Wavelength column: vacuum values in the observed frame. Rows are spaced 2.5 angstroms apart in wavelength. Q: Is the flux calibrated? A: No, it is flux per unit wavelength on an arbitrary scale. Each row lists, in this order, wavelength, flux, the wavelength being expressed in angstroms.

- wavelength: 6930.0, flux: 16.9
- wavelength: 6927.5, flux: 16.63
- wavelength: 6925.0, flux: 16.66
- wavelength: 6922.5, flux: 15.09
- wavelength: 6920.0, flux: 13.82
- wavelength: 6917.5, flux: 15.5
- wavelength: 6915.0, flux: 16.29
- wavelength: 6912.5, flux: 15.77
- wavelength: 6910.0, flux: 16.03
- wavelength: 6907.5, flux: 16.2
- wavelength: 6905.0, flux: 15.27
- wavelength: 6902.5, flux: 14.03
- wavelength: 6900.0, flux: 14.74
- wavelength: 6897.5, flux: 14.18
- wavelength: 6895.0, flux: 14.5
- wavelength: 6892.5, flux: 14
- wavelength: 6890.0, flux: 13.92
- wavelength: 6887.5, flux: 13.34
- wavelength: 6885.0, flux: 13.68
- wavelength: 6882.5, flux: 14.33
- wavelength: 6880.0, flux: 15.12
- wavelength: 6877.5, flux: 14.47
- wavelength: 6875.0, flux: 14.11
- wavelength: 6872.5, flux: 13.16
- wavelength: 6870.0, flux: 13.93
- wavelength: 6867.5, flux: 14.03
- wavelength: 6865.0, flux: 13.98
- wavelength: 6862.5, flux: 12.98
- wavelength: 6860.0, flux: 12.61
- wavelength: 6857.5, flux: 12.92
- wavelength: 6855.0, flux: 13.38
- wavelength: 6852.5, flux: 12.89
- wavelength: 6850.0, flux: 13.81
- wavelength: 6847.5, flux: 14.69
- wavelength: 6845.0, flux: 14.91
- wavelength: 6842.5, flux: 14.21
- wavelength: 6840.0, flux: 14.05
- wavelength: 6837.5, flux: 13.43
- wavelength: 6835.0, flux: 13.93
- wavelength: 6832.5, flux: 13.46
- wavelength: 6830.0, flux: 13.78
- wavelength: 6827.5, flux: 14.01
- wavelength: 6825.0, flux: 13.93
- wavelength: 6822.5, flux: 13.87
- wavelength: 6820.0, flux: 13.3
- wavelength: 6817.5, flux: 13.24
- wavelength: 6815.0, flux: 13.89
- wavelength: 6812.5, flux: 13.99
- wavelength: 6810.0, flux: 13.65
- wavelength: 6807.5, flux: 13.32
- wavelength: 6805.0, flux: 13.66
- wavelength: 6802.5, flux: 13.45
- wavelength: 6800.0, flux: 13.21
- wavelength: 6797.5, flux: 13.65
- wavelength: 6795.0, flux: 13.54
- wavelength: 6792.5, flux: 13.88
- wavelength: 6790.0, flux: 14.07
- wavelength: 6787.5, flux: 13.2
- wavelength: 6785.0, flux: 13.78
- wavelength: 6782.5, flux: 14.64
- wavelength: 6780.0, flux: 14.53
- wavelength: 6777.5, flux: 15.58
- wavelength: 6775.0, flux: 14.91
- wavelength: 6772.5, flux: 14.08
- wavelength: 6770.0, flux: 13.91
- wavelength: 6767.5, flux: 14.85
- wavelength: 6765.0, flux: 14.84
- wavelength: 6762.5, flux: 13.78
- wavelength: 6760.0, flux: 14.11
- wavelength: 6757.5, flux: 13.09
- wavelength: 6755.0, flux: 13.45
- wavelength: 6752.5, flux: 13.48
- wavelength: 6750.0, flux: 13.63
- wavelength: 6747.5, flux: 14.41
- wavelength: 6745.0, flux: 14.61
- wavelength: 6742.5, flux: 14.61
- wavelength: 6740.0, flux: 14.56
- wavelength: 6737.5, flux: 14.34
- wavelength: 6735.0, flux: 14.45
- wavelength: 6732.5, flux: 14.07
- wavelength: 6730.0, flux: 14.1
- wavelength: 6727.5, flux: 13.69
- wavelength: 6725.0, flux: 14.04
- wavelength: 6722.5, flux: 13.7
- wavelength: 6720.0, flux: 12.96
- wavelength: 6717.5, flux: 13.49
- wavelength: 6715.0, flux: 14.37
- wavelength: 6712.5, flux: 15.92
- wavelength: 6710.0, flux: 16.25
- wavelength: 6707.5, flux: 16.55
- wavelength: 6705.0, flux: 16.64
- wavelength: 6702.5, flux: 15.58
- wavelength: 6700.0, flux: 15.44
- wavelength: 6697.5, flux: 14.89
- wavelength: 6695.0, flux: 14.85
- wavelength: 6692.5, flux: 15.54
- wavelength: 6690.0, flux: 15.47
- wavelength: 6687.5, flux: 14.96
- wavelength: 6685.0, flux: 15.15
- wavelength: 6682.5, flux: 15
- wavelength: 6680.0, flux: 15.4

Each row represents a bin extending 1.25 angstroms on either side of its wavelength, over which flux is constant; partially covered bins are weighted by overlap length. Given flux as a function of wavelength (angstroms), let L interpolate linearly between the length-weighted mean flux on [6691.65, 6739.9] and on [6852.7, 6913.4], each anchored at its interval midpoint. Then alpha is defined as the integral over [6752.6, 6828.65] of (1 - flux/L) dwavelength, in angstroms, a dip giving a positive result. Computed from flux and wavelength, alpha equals 3.1 angstroms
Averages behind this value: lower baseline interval 14.8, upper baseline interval 14.2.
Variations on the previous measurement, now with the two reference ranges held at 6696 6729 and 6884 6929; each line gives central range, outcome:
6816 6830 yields 1.2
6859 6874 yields 1.5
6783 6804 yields 1.8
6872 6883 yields 0.5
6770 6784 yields 0.2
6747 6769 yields 1.4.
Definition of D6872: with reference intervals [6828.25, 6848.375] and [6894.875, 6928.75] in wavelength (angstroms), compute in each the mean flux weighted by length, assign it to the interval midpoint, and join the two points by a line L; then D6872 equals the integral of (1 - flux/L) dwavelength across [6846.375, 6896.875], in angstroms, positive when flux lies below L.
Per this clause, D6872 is 2.9 angstroms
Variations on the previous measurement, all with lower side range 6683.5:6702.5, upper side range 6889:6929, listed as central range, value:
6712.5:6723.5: 1.0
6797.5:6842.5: 4.5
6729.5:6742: 0.7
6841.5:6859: 1.6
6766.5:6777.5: 0.5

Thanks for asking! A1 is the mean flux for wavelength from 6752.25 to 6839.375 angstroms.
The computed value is 13.9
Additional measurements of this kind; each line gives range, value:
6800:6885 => 13.8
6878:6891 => 14.1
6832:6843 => 13.8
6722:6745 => 14.2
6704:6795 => 14.3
